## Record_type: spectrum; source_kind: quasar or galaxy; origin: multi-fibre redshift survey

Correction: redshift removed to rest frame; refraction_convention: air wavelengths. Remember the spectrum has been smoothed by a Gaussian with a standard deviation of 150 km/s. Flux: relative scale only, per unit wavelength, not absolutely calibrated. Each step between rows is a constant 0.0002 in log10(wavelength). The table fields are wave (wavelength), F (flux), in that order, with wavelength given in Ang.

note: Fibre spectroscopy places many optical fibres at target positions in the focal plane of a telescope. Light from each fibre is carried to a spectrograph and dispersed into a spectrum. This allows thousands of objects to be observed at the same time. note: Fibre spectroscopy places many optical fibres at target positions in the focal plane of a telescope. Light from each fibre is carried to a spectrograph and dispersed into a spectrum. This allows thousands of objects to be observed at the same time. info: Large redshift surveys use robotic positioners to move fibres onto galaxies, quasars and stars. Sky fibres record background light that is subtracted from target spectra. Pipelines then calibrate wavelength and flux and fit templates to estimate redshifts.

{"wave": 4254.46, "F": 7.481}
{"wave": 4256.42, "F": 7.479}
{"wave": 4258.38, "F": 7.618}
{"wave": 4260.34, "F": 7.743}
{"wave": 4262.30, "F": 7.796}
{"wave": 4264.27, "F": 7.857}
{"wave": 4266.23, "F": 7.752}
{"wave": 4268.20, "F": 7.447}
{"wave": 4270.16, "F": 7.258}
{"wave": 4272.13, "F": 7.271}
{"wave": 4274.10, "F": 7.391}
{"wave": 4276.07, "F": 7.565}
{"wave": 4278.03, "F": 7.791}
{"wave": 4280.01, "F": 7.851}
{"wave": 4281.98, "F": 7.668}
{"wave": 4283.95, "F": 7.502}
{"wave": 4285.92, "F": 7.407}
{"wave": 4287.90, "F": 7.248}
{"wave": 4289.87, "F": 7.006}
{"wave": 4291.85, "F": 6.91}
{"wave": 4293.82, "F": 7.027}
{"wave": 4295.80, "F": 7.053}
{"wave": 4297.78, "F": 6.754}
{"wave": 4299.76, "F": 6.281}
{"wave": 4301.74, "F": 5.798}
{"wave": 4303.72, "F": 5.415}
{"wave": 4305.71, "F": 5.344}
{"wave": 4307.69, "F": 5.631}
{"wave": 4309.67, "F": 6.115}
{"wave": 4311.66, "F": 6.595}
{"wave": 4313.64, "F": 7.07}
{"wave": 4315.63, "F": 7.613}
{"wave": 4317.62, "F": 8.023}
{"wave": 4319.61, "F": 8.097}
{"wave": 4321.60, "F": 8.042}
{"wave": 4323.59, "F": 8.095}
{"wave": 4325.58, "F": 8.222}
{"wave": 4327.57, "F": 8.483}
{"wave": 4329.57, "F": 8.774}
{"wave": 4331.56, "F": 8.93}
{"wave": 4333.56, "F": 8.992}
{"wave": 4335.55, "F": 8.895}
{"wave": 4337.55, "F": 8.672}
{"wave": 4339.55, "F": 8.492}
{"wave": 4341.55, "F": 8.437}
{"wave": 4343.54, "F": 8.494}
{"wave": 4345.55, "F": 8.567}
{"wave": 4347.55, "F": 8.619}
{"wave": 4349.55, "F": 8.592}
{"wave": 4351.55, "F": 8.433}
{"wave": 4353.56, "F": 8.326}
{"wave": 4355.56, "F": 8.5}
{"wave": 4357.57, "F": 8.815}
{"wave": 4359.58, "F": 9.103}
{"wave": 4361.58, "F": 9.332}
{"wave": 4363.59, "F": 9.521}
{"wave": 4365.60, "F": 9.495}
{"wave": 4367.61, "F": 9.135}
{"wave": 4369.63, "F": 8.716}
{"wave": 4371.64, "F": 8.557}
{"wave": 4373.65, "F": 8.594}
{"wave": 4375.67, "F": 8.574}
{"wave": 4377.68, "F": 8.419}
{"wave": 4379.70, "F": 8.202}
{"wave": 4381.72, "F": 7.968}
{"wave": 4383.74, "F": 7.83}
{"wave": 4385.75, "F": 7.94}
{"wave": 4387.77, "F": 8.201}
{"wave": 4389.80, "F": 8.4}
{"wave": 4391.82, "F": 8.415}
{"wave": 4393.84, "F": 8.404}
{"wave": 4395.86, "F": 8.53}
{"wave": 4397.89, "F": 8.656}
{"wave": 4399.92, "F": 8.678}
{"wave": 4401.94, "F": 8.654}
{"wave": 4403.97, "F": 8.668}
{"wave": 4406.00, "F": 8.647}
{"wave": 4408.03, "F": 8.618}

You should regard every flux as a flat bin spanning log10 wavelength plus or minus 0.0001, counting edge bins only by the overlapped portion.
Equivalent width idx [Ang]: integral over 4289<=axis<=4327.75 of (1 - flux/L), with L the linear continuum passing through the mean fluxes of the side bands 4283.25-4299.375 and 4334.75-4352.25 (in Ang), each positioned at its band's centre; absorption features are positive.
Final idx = 3.2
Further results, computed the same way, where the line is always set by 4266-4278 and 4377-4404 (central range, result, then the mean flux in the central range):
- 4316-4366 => -4.0 Ang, 8.62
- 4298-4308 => 2.5 Ang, 5.78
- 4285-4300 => 1.2 Ang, 6.99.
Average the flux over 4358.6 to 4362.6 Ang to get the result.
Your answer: 9.24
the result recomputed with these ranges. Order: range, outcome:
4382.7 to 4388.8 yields 7.99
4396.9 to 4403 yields 8.66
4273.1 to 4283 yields 7.65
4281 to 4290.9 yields 7.36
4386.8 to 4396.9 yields 8.39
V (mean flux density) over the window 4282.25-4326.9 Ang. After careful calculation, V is 6.99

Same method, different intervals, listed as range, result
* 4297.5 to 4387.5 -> 8.07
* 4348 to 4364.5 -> 8.82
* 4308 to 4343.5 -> 8.06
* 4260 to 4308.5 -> 7.06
